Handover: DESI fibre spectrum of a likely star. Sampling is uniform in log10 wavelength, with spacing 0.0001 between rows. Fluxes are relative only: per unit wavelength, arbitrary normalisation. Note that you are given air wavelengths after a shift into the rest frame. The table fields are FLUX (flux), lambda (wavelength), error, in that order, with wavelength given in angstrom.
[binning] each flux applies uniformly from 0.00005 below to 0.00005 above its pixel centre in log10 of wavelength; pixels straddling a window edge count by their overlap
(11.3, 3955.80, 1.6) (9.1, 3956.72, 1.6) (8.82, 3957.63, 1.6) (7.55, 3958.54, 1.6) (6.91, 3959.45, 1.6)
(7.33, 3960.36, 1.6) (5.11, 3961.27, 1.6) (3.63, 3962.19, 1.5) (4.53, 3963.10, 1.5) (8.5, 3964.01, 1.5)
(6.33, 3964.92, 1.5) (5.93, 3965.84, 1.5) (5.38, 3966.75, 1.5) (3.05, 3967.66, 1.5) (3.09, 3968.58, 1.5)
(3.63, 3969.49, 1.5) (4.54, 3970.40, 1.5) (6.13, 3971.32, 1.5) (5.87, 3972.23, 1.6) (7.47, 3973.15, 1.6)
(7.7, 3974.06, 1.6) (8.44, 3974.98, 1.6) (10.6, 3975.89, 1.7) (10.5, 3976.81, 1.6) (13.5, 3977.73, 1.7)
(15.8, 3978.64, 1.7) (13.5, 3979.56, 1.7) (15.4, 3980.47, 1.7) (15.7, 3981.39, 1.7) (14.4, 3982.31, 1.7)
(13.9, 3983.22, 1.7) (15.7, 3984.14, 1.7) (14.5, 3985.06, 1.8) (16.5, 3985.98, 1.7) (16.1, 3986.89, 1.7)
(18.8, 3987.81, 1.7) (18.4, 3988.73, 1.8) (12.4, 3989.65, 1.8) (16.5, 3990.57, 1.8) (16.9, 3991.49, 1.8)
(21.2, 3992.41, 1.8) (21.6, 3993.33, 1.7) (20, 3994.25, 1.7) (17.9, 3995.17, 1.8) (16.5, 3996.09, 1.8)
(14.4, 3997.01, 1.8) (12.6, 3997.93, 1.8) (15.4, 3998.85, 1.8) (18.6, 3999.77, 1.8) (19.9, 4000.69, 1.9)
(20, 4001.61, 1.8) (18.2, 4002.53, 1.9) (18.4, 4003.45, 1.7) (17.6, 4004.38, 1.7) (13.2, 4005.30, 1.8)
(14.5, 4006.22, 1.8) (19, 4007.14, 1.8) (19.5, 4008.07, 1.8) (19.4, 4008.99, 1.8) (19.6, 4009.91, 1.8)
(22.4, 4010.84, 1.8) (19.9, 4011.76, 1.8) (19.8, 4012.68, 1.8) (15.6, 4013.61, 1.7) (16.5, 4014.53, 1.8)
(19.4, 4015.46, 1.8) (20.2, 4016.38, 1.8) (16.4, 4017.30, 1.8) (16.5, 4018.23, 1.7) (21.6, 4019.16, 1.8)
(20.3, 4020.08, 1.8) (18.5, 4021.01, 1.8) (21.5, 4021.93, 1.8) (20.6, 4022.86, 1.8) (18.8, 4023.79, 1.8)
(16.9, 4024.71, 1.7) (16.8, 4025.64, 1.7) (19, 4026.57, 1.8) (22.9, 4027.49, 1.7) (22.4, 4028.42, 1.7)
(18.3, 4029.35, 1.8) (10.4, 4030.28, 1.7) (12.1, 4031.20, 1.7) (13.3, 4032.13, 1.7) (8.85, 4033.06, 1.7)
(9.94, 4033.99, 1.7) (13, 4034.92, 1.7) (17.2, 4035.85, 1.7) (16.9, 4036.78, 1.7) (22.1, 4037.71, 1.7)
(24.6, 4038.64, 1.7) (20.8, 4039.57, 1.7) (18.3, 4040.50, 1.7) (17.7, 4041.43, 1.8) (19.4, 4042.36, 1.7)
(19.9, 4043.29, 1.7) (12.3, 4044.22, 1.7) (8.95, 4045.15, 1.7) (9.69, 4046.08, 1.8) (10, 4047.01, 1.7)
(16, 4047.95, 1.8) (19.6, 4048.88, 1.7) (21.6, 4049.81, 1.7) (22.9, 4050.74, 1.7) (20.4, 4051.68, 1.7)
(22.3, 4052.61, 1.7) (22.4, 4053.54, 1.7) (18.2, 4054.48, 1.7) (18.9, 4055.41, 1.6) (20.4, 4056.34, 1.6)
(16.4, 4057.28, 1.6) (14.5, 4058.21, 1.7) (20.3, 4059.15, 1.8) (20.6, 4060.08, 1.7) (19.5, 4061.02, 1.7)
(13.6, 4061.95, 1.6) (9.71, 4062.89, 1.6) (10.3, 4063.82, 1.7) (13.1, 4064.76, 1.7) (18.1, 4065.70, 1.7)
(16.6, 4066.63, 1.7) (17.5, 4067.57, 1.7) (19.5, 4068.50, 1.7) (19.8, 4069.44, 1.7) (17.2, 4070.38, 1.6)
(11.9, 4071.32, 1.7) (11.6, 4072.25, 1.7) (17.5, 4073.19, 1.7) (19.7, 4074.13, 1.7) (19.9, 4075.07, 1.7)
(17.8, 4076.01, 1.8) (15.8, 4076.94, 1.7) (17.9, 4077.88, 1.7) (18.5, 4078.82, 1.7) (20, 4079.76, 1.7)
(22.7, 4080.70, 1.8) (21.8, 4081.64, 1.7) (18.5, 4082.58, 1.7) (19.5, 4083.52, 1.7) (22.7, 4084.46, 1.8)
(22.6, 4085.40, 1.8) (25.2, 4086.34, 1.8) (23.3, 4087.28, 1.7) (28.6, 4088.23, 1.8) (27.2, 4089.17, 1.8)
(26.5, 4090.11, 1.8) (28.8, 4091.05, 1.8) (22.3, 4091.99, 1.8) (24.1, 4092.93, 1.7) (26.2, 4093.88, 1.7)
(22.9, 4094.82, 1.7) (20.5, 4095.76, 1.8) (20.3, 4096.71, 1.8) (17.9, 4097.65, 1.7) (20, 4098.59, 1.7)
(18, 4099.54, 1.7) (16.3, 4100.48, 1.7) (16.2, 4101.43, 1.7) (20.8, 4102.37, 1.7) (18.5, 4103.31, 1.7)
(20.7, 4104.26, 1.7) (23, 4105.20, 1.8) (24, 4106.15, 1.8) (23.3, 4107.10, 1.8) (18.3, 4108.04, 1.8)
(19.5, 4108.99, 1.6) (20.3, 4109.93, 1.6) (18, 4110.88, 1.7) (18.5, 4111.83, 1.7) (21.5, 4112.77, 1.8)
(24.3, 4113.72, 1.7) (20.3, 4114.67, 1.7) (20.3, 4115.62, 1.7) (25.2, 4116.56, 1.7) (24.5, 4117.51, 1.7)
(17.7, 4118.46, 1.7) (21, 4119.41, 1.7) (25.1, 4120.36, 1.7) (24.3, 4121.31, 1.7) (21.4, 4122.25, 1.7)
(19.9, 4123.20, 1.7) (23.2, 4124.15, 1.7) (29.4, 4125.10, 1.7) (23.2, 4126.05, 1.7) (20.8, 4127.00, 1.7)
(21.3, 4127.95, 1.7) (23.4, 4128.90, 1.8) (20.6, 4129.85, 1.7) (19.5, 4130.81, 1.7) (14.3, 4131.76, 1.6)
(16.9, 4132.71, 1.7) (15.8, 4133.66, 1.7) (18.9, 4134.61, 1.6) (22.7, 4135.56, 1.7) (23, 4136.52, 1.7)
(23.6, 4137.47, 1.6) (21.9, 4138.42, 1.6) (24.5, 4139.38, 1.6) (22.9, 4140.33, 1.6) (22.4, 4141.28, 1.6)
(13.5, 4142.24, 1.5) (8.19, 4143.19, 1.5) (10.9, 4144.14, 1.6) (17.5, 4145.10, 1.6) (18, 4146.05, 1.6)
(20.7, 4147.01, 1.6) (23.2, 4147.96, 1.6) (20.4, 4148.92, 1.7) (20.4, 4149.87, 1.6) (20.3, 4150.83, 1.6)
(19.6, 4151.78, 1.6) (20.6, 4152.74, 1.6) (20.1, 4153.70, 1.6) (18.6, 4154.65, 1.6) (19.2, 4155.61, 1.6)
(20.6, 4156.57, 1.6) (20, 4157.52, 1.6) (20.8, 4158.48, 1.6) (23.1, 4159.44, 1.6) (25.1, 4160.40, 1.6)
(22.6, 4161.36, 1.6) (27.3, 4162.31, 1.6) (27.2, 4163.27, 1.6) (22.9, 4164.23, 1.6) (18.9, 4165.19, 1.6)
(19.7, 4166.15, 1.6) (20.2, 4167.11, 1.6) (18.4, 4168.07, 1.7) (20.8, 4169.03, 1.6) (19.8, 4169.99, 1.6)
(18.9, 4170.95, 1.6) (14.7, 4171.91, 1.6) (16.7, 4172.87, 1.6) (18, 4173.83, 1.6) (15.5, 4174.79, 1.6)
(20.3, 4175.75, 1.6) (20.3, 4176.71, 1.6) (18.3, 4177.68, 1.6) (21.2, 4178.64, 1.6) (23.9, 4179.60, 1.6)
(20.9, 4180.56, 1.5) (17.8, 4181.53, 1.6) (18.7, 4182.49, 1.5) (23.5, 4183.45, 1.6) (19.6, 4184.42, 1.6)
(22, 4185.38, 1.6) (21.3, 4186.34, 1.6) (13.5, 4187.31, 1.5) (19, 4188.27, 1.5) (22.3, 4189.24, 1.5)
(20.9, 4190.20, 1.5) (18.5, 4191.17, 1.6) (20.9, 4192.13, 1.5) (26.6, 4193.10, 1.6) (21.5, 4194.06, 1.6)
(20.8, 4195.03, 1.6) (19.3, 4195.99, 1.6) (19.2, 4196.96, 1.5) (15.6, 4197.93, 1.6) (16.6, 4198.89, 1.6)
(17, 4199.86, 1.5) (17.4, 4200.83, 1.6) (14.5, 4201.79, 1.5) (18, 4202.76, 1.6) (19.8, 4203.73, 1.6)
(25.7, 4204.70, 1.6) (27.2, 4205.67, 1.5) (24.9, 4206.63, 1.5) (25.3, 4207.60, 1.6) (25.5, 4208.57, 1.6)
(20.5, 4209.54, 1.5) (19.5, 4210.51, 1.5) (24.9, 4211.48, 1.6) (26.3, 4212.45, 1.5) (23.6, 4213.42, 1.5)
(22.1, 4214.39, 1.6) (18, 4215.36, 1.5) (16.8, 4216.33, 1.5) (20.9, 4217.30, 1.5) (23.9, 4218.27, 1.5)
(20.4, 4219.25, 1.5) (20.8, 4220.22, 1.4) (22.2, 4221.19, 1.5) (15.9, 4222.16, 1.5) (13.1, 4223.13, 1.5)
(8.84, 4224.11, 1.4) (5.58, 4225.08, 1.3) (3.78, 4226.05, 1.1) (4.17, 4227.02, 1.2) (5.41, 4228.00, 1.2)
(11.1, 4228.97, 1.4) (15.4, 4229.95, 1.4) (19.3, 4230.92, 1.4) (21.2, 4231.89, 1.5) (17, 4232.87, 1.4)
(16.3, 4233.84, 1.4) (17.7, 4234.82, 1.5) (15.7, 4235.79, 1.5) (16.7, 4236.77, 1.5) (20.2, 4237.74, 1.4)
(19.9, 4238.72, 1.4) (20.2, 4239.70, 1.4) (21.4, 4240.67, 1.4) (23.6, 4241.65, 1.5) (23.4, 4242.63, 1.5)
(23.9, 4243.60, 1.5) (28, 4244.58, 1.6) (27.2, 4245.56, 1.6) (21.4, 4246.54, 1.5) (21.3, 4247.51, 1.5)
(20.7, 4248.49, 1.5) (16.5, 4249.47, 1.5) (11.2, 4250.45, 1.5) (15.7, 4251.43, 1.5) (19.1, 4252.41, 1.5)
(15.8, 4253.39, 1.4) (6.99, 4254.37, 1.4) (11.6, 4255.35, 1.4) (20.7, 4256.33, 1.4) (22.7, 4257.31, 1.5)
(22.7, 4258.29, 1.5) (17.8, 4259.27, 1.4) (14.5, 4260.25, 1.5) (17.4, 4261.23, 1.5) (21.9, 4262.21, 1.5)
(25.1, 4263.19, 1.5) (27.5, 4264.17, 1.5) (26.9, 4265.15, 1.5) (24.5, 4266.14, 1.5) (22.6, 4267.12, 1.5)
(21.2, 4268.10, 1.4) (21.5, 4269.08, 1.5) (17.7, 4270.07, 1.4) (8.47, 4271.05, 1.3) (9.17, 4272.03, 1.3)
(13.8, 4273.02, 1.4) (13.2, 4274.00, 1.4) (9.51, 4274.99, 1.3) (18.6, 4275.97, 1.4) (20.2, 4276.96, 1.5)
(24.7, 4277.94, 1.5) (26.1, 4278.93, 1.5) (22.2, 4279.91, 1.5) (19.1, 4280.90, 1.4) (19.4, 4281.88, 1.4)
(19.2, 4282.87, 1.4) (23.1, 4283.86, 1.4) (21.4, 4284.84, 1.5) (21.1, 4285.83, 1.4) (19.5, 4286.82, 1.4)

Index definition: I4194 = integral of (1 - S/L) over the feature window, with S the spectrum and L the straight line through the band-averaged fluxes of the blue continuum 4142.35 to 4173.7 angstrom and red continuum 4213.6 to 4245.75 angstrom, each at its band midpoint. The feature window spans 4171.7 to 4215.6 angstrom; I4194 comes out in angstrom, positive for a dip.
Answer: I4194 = -4.3 angstrom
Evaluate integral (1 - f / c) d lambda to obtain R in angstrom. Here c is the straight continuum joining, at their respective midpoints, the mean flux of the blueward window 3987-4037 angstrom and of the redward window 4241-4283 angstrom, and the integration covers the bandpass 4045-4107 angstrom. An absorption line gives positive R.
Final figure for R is -4.4 angstrom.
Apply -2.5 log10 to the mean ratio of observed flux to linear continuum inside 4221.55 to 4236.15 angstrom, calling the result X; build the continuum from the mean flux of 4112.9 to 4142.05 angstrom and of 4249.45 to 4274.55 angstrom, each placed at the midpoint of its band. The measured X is 0.42 mag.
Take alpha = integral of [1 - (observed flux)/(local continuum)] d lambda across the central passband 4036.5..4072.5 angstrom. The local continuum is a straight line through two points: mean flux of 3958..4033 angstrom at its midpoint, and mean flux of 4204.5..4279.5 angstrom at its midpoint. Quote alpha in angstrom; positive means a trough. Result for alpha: -4.07 angstrom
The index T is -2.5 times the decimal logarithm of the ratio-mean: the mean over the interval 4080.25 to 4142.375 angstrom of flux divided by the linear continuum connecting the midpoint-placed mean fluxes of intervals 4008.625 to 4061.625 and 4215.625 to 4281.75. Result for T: -0.20 mag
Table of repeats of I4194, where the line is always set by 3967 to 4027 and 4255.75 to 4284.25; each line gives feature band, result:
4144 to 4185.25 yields -4.8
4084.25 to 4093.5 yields -4.5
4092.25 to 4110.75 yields -3.6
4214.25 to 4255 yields 3.9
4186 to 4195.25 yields -1.0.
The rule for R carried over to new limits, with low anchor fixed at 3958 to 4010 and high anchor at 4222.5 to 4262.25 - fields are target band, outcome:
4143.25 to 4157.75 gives -3.26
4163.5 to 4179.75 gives -3.60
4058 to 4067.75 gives -1.13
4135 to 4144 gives -2.70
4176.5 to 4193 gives -4.37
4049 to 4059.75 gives -4.49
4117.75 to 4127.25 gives -4.80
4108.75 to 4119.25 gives -4.22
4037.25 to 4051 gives -3.64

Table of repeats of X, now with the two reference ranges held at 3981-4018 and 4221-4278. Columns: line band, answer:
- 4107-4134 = -0.20 mag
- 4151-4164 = -0.24 mag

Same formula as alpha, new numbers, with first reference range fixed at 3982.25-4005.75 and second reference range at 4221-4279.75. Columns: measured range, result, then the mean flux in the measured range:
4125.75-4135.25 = -1.1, 19.5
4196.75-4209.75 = -2.2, 20.5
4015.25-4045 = -0.9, 17.6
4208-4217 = -2.2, 21.9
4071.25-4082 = -0.6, 18.1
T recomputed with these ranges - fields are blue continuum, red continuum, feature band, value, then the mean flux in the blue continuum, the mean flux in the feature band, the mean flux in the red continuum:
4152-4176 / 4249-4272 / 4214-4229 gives 0.30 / 20.4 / 14.6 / 18.5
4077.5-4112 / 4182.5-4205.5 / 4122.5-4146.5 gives 0.05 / 21.5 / 19.9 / 19.8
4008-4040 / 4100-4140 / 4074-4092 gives -0.11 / 18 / 22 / 21.1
